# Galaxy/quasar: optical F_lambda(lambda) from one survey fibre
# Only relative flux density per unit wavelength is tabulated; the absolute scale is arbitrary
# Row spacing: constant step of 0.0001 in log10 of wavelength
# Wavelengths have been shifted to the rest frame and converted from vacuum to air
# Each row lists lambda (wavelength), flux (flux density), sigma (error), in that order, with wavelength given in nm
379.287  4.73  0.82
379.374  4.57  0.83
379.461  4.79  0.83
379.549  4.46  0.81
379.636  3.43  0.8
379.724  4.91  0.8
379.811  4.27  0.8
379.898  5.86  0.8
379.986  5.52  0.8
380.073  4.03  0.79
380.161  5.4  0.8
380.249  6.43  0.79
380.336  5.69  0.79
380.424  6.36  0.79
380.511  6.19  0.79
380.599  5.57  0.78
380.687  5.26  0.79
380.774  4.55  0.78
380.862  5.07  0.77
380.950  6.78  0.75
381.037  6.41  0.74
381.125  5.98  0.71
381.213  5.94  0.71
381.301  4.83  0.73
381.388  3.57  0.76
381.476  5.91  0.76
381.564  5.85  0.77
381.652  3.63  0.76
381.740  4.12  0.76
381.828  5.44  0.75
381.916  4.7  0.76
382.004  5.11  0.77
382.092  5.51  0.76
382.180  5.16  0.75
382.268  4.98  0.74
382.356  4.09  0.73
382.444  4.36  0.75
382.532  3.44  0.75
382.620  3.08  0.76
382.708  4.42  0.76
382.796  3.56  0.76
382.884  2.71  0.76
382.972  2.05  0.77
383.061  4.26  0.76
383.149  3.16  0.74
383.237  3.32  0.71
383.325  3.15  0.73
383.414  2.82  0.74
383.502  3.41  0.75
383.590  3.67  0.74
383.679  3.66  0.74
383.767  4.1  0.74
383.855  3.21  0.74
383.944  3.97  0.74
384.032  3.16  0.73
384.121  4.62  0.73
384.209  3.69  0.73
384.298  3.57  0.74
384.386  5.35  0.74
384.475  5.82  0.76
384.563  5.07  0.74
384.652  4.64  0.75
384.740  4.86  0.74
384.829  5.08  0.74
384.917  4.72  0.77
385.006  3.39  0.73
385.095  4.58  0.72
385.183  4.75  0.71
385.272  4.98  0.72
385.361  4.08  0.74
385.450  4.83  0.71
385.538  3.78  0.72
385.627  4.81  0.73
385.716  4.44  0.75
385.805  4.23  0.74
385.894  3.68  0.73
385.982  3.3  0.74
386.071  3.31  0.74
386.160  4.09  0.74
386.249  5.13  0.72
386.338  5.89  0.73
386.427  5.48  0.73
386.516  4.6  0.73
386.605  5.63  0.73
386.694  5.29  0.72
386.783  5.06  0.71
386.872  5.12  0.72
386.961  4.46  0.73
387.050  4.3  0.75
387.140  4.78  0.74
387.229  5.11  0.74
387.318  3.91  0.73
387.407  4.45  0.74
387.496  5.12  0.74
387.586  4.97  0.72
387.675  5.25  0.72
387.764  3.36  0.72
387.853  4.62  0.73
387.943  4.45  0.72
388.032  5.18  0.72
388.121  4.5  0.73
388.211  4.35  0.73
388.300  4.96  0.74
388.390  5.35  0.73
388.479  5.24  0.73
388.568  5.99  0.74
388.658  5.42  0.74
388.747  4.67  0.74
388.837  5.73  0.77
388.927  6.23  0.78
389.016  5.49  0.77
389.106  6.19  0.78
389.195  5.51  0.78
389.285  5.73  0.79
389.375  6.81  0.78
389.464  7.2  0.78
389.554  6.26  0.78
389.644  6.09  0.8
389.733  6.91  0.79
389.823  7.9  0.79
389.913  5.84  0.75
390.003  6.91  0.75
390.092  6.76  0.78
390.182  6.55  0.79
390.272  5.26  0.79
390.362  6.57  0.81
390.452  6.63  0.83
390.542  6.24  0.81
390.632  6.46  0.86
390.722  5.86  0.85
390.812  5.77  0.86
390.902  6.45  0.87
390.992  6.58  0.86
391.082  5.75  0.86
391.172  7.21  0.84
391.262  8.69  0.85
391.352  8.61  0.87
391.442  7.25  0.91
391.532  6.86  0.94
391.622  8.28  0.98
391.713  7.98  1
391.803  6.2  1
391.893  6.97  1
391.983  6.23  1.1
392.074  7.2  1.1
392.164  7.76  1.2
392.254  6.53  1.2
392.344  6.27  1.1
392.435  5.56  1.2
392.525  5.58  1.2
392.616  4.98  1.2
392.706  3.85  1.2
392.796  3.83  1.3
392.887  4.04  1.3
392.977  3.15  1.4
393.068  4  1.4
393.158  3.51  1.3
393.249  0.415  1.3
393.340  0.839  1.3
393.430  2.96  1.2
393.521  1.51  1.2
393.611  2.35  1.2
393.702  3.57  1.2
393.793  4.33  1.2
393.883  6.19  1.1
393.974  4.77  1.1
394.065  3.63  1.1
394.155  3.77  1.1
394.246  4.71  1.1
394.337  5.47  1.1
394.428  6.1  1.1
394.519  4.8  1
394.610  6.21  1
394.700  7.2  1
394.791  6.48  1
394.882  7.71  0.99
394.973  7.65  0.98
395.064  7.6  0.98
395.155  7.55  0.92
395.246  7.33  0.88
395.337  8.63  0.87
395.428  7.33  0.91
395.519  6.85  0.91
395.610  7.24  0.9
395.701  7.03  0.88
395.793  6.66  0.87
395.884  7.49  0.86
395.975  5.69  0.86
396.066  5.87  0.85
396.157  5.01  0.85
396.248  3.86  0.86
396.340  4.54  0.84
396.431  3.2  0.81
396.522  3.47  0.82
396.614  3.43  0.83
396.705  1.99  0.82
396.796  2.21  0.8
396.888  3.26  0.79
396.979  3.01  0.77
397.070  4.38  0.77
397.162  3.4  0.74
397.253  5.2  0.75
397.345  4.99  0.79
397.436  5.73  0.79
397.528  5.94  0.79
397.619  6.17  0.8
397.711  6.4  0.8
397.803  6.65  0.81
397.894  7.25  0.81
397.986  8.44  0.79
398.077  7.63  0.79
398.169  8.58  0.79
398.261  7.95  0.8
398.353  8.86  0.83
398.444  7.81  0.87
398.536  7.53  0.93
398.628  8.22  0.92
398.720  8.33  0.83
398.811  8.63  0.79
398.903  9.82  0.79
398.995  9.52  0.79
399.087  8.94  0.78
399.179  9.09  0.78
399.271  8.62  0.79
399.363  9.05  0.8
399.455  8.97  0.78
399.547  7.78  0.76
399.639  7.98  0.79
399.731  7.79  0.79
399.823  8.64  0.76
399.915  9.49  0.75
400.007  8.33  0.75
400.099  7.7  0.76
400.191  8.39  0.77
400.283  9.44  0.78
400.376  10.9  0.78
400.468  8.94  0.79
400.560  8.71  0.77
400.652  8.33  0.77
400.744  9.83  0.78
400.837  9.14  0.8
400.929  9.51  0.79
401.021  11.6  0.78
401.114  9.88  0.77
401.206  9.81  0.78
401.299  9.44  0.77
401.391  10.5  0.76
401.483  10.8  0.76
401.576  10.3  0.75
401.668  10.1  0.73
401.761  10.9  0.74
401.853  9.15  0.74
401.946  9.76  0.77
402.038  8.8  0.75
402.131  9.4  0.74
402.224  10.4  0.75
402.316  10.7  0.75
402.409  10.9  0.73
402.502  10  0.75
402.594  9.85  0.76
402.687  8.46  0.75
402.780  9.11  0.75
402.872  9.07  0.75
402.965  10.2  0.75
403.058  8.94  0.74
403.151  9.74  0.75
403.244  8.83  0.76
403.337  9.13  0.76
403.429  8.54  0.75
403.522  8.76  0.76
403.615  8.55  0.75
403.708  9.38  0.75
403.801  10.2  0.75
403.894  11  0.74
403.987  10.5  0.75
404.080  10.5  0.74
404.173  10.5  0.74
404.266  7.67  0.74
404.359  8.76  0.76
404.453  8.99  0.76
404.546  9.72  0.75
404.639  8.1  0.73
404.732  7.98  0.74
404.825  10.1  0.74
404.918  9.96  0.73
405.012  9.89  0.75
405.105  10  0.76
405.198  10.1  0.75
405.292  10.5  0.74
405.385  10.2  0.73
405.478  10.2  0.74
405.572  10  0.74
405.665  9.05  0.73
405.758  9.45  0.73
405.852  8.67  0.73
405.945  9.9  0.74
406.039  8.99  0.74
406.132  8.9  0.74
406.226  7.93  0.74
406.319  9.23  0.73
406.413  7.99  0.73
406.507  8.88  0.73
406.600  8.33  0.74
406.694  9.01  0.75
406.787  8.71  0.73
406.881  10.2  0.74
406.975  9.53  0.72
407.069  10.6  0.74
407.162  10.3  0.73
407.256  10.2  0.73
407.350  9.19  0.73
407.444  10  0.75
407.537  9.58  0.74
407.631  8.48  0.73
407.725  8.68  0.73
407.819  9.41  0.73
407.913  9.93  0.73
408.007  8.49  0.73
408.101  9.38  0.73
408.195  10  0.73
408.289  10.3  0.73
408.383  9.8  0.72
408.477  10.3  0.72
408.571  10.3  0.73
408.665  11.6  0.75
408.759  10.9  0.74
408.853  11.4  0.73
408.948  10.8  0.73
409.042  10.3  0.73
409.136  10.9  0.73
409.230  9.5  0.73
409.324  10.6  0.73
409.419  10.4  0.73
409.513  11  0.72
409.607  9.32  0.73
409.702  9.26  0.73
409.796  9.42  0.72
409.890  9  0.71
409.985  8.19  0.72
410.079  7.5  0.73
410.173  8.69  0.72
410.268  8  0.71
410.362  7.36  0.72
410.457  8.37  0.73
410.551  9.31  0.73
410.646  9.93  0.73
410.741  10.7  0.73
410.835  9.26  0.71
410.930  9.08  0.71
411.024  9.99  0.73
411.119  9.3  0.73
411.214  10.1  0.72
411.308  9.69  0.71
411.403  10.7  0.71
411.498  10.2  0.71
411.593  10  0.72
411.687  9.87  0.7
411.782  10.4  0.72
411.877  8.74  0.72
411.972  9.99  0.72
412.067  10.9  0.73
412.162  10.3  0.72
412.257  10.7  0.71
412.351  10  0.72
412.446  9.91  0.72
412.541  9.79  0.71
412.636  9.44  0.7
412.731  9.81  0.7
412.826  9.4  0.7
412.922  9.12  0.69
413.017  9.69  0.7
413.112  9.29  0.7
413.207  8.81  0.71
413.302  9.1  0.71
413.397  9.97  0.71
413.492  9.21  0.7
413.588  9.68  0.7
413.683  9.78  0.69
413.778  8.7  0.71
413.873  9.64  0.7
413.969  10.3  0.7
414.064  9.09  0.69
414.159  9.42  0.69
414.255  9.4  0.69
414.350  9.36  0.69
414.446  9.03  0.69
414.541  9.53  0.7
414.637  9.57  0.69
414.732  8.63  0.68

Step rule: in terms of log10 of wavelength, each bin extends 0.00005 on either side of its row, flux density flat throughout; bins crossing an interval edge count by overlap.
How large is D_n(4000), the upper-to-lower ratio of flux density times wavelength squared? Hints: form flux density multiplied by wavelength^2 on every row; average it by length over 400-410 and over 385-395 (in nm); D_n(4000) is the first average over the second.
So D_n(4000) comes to 1.95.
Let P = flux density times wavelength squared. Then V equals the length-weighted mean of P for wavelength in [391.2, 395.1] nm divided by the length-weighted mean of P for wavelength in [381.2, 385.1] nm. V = 1.35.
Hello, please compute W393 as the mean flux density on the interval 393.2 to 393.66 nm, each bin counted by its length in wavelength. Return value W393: 1.64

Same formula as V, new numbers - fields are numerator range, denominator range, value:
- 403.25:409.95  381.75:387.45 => 2.50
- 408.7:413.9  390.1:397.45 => 1.93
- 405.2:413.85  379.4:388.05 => 2.39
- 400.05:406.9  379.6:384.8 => 2.31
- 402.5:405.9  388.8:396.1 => 1.70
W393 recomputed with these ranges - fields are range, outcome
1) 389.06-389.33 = 5.8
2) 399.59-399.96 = 8.47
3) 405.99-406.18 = 8.93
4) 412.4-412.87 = 9.67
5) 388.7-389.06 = 5.53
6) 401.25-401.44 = 9.99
